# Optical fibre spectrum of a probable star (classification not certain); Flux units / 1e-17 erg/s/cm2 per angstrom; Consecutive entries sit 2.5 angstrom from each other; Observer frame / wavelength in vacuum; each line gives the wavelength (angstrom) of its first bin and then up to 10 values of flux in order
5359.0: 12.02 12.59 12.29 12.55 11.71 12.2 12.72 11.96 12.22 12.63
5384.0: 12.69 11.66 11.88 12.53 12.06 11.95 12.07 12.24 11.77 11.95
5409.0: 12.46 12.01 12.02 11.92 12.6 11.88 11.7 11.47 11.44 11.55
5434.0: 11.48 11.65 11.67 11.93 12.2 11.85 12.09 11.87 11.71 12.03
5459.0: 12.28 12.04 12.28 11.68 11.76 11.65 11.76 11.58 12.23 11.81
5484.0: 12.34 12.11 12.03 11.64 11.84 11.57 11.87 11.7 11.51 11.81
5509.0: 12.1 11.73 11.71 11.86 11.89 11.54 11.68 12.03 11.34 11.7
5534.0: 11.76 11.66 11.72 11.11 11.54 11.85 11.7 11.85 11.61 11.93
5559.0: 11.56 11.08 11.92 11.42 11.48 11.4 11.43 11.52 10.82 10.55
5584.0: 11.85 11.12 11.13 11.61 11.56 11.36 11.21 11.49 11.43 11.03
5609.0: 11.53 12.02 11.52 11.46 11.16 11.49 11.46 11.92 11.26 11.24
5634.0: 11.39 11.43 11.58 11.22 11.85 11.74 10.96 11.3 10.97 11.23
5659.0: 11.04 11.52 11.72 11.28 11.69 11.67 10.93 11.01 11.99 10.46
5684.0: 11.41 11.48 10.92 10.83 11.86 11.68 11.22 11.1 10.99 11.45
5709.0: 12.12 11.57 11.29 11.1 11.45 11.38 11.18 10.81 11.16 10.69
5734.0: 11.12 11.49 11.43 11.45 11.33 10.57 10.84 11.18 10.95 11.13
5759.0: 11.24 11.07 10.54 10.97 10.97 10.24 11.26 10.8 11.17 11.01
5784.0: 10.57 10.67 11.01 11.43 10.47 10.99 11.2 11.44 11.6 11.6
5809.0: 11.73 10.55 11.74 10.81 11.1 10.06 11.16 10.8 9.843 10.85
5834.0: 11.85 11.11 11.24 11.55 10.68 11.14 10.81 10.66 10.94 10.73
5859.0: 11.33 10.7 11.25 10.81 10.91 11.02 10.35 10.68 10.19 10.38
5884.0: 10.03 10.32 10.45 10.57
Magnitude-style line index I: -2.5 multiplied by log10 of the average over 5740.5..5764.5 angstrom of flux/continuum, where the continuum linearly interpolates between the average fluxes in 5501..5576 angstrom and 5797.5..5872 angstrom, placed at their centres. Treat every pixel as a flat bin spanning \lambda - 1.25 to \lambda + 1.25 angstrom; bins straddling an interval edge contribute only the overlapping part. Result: 0.02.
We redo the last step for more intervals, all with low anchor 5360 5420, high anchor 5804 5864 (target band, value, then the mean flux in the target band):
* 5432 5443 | 0.03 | 11.7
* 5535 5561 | 0.01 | 11.6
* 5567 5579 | 0.03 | 11.4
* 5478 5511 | 0.00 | 11.9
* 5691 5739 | 0.00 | 11.3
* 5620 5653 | 0.01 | 11.4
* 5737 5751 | 0.01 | 11.1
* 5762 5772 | 0.04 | 10.7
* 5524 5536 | 0.01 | 11.7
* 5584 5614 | 0.02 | 11.4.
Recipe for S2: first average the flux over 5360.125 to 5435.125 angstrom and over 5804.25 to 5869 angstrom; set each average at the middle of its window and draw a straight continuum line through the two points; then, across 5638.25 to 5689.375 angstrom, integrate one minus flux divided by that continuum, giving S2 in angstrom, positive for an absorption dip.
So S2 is 0.4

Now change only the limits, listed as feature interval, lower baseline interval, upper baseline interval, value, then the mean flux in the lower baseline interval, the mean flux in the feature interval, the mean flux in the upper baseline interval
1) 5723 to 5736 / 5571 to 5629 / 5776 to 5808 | 0.2 angstrom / 11.4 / 11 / 11.1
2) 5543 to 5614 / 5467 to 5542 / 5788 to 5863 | 0.9 angstrom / 11.8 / 11.5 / 11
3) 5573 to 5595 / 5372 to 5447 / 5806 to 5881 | 0.6 angstrom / 12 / 11.3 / 10.9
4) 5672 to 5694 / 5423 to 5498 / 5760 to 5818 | 0.2 angstrom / 11.8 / 11.2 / 11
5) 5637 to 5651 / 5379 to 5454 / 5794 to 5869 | 0.0 angstrom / 12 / 11.5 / 11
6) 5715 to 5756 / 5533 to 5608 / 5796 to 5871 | 0.2 angstrom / 11.5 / 11.1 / 11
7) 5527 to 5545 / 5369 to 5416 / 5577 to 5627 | 0.1 angstrom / 12.2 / 11.6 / 11.4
